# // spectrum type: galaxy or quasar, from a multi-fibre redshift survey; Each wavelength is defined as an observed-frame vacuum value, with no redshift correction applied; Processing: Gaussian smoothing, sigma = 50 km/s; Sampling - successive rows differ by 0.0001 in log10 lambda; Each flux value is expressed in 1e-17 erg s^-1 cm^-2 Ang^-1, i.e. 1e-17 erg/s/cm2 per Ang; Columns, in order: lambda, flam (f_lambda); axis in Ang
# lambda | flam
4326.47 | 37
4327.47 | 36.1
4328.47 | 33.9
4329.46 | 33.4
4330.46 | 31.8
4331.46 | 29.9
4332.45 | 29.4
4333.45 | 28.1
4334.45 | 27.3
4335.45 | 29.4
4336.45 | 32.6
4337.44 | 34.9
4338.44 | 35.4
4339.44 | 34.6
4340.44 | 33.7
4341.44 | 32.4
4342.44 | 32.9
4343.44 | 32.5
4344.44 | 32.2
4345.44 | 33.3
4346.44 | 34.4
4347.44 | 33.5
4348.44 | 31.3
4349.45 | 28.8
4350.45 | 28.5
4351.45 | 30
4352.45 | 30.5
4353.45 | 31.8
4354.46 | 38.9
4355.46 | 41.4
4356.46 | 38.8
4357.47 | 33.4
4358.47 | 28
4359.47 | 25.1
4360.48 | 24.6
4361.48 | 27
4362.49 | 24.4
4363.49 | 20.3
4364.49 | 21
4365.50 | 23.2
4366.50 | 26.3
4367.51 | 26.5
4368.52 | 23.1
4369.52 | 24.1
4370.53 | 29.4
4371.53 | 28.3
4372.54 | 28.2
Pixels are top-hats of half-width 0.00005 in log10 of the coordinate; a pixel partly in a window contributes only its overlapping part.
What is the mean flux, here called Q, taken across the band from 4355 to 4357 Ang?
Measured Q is 39.9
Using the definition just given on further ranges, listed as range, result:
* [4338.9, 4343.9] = 33.2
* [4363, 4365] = 20.7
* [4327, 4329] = 35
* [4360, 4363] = 25.3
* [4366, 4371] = 25.8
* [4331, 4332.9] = 29.8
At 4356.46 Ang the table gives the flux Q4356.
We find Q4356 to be 38.8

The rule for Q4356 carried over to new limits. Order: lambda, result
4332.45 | 29.4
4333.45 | 28.1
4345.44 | 33.3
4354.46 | 38.9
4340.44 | 33.7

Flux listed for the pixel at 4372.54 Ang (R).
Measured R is 28.2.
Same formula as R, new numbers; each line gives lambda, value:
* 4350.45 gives 28.5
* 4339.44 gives 34.6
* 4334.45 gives 27.3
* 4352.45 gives 30.5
